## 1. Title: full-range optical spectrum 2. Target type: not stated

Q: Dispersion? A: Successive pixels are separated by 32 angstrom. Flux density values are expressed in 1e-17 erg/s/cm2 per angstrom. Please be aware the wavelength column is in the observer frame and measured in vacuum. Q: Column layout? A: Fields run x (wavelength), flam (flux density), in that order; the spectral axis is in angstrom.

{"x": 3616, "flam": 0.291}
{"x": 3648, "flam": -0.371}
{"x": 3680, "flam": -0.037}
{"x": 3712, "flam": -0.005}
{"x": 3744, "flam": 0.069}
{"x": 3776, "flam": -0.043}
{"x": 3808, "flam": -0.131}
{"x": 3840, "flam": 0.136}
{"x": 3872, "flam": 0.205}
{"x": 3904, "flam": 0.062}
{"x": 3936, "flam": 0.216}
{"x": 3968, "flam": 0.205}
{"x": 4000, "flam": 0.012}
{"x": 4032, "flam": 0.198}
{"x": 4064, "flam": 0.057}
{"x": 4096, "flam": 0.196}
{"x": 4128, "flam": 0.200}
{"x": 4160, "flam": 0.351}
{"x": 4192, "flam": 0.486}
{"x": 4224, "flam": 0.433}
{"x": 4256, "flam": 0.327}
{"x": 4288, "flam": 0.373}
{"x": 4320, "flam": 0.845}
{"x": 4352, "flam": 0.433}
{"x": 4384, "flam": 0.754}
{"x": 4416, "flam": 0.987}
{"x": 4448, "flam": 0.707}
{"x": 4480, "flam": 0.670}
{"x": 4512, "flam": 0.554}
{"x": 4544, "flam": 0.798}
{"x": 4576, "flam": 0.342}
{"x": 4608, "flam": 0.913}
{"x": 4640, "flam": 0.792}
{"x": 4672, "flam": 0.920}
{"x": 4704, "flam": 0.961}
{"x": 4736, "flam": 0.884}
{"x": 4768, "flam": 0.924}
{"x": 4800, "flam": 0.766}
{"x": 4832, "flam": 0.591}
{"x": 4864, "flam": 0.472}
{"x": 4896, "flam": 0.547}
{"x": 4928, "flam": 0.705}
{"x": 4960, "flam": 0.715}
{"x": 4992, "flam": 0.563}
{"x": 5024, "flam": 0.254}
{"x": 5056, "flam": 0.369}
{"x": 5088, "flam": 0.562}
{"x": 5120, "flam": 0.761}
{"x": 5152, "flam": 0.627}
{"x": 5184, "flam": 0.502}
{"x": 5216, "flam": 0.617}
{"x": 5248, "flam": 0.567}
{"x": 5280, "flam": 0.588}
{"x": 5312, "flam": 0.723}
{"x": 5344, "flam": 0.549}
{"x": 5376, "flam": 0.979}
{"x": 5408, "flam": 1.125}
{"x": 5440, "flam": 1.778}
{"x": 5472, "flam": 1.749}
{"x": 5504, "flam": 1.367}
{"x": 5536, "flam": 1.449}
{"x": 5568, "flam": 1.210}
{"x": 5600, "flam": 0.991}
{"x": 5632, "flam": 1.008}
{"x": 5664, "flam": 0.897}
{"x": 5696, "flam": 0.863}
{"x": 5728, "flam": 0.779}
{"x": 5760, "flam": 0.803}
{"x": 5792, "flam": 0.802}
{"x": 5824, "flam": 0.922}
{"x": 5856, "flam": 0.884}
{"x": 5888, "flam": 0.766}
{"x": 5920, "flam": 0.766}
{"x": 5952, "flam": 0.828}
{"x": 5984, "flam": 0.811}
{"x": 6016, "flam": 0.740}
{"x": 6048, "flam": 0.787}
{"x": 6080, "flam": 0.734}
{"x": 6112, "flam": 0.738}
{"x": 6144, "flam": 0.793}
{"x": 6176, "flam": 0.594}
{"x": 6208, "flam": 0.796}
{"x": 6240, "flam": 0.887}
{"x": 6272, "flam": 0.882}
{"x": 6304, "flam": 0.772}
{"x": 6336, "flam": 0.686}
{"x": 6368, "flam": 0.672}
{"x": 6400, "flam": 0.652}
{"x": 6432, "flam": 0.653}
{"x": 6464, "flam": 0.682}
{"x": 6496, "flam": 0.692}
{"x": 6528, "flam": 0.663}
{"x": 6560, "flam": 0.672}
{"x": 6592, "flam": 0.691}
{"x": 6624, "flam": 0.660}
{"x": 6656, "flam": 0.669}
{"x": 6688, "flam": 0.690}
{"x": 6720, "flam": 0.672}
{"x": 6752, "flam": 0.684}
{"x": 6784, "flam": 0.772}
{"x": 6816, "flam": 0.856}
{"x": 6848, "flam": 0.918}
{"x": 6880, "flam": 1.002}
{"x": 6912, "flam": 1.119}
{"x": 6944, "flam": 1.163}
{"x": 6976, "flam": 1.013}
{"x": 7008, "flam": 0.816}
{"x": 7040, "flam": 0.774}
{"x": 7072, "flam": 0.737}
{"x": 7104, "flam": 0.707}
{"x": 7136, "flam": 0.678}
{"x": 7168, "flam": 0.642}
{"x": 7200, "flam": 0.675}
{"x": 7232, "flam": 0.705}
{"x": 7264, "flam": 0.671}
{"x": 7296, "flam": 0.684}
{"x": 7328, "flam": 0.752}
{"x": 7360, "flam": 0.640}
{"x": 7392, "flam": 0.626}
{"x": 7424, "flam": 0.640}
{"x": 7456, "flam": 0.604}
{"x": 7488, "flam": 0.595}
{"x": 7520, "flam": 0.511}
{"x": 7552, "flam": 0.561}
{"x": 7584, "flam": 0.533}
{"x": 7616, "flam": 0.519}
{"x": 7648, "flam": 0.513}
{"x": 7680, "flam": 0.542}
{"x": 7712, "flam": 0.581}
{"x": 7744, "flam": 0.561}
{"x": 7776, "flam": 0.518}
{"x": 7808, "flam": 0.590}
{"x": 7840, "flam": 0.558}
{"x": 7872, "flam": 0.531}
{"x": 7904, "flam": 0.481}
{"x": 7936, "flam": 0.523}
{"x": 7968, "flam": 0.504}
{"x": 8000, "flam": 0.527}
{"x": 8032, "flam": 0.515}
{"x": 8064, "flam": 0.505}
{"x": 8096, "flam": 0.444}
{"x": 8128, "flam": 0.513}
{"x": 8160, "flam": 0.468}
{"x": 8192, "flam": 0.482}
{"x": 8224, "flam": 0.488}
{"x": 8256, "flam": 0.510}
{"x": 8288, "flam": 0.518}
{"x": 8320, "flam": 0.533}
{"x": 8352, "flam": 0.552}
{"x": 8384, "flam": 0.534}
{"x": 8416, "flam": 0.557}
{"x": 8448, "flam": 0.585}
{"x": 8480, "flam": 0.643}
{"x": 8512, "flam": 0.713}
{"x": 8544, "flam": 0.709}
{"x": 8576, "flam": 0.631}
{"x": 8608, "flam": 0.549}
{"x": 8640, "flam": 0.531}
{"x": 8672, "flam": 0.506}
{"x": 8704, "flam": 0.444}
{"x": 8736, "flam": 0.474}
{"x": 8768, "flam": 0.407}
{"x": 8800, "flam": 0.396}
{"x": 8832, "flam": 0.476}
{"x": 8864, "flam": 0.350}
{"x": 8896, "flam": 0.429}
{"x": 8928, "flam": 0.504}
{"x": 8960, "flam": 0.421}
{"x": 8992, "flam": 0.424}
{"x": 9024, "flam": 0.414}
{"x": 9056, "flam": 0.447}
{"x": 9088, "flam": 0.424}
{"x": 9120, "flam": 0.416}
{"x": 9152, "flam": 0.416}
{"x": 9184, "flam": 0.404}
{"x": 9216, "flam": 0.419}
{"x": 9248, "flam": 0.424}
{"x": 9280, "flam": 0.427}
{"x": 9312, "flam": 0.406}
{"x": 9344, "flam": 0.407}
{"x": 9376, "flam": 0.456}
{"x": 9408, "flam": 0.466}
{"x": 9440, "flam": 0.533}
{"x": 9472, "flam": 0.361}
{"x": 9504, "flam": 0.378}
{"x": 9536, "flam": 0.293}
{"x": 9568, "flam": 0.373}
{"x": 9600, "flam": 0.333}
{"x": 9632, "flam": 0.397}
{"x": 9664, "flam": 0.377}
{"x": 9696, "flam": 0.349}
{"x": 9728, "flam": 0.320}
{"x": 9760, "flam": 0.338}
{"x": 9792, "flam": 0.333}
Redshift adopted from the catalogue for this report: 3.472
